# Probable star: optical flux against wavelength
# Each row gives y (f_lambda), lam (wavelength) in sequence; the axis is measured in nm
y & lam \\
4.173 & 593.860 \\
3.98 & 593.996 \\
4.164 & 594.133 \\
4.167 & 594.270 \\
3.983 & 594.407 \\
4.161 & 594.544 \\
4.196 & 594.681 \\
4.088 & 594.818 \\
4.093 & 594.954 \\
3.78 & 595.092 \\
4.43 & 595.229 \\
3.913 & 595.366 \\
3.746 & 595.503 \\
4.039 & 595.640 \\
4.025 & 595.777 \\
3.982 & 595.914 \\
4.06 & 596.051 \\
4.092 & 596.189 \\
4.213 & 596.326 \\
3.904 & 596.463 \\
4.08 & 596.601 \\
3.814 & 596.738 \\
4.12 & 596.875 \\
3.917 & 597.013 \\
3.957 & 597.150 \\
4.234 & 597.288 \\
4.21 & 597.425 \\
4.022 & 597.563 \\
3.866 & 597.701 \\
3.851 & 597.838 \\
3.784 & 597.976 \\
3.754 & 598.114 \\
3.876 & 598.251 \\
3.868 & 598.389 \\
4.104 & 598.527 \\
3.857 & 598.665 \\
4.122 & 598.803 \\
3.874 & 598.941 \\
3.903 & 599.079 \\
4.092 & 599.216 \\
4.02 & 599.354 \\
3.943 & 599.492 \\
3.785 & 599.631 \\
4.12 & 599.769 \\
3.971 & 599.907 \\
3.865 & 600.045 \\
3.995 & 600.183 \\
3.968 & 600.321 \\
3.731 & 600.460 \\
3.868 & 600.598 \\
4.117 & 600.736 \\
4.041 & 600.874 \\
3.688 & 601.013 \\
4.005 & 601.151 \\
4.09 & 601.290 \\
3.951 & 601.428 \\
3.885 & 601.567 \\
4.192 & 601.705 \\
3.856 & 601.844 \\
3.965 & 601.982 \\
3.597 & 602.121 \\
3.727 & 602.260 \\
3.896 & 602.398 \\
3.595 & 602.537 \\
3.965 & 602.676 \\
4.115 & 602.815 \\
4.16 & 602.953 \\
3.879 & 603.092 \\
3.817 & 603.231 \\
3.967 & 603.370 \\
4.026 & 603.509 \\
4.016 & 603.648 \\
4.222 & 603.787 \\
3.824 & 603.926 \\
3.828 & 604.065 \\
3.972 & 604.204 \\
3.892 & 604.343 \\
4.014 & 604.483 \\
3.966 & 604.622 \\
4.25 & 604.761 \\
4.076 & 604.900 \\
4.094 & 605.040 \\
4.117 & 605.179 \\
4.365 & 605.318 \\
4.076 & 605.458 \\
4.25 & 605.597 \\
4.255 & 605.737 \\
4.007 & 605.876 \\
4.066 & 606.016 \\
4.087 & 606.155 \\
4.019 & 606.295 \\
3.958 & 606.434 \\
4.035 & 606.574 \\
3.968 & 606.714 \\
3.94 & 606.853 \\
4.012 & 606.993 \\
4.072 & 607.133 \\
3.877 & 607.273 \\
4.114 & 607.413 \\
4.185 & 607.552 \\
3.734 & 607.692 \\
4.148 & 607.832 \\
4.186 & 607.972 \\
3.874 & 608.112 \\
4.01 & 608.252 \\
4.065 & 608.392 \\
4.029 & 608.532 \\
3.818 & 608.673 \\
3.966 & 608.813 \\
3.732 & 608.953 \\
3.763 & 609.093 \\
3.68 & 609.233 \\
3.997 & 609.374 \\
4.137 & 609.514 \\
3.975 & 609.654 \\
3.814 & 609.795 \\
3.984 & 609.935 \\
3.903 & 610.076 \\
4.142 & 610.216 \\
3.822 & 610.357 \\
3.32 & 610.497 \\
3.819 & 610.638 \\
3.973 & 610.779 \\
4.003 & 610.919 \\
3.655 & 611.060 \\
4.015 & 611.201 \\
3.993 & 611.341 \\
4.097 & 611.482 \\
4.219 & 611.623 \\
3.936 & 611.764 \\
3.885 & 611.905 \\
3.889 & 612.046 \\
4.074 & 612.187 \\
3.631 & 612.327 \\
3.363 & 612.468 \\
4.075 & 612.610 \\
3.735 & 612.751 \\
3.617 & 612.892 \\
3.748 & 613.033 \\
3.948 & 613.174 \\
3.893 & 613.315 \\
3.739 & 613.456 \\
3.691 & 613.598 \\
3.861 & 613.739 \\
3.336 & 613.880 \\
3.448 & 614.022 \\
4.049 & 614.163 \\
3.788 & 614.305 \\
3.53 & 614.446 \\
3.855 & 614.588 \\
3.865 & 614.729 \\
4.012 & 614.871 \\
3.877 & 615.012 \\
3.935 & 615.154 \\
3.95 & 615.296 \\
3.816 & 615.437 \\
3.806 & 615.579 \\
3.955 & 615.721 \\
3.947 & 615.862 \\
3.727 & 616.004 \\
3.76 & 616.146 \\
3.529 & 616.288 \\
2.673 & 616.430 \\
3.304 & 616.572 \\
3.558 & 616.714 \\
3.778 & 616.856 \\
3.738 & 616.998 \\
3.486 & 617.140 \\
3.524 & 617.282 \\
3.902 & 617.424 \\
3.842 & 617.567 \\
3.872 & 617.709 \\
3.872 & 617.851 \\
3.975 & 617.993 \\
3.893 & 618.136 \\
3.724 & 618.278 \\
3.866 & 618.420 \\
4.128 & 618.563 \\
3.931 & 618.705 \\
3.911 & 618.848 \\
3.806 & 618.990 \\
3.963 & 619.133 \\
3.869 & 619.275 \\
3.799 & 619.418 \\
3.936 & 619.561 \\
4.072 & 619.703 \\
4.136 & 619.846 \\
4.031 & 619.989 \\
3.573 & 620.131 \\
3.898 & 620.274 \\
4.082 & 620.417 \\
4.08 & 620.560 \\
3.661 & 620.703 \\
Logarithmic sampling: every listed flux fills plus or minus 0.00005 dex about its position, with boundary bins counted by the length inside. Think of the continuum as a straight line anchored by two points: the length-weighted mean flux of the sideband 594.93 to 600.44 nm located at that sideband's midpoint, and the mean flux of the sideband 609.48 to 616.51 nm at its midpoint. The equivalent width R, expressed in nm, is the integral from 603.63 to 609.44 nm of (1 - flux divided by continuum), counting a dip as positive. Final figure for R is -0.19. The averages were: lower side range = 3.98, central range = 4.01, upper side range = 3.81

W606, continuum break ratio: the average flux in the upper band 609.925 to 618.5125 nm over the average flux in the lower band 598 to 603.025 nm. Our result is 0.96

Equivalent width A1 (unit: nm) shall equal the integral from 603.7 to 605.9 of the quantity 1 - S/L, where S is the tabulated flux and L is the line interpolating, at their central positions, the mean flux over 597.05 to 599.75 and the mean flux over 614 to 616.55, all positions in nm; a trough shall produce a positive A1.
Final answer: -0.11 nm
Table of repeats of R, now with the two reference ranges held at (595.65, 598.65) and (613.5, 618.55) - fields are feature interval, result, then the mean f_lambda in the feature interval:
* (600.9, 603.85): -0.01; 3.93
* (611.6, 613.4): -0.02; 3.84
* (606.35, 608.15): -0.07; 4.01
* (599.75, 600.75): 0.00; 3.94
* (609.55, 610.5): -0.02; 3.9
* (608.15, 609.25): -0.02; 3.89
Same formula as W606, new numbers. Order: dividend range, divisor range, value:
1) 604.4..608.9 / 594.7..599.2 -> 1.01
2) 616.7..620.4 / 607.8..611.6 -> 0.98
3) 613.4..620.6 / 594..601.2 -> 0.95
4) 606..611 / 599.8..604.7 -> 1.00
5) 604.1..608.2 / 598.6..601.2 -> 1.03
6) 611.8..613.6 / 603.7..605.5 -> 0.94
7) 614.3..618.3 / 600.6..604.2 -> 0.95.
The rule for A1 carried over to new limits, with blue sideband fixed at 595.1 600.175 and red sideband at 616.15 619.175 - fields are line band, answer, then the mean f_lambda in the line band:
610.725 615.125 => -0.054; 3.83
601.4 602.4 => 0.012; 3.88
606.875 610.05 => -0.097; 3.96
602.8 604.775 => -0.042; 3.99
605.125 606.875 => -0.098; 4.09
